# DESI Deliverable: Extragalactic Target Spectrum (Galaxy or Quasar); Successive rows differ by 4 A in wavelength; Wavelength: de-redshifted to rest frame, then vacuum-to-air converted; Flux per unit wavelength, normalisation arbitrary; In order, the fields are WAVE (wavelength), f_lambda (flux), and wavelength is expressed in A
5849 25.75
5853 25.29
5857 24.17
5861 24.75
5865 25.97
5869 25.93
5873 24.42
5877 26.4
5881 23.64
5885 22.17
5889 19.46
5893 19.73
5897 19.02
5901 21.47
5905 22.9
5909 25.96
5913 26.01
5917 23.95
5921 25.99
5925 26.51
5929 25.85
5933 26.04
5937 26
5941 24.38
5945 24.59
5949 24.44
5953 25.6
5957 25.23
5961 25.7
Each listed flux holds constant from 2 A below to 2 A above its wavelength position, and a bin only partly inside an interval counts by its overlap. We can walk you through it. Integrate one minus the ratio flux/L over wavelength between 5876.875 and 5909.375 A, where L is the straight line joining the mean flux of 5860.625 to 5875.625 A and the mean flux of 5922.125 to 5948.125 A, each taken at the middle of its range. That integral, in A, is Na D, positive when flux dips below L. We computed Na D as 4.5 A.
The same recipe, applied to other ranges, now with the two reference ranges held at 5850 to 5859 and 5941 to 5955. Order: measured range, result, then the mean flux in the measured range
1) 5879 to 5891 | 1.5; 21.8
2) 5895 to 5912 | 1.6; 22.6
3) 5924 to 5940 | -0.7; 26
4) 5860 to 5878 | -0.5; 25.5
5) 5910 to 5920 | -0.1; 25.2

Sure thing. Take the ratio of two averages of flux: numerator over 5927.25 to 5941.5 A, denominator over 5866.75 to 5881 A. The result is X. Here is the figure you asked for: 1.0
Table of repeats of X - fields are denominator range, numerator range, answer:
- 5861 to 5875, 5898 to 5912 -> 0.92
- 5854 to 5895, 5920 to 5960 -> 1.07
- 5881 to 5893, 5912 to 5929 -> 1.21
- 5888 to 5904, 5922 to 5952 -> 1.26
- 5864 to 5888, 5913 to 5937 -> 1.05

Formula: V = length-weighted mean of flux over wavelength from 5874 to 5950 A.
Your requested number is 23.9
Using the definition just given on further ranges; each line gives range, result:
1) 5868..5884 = 24.9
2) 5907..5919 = 25.3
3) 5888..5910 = 21.3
